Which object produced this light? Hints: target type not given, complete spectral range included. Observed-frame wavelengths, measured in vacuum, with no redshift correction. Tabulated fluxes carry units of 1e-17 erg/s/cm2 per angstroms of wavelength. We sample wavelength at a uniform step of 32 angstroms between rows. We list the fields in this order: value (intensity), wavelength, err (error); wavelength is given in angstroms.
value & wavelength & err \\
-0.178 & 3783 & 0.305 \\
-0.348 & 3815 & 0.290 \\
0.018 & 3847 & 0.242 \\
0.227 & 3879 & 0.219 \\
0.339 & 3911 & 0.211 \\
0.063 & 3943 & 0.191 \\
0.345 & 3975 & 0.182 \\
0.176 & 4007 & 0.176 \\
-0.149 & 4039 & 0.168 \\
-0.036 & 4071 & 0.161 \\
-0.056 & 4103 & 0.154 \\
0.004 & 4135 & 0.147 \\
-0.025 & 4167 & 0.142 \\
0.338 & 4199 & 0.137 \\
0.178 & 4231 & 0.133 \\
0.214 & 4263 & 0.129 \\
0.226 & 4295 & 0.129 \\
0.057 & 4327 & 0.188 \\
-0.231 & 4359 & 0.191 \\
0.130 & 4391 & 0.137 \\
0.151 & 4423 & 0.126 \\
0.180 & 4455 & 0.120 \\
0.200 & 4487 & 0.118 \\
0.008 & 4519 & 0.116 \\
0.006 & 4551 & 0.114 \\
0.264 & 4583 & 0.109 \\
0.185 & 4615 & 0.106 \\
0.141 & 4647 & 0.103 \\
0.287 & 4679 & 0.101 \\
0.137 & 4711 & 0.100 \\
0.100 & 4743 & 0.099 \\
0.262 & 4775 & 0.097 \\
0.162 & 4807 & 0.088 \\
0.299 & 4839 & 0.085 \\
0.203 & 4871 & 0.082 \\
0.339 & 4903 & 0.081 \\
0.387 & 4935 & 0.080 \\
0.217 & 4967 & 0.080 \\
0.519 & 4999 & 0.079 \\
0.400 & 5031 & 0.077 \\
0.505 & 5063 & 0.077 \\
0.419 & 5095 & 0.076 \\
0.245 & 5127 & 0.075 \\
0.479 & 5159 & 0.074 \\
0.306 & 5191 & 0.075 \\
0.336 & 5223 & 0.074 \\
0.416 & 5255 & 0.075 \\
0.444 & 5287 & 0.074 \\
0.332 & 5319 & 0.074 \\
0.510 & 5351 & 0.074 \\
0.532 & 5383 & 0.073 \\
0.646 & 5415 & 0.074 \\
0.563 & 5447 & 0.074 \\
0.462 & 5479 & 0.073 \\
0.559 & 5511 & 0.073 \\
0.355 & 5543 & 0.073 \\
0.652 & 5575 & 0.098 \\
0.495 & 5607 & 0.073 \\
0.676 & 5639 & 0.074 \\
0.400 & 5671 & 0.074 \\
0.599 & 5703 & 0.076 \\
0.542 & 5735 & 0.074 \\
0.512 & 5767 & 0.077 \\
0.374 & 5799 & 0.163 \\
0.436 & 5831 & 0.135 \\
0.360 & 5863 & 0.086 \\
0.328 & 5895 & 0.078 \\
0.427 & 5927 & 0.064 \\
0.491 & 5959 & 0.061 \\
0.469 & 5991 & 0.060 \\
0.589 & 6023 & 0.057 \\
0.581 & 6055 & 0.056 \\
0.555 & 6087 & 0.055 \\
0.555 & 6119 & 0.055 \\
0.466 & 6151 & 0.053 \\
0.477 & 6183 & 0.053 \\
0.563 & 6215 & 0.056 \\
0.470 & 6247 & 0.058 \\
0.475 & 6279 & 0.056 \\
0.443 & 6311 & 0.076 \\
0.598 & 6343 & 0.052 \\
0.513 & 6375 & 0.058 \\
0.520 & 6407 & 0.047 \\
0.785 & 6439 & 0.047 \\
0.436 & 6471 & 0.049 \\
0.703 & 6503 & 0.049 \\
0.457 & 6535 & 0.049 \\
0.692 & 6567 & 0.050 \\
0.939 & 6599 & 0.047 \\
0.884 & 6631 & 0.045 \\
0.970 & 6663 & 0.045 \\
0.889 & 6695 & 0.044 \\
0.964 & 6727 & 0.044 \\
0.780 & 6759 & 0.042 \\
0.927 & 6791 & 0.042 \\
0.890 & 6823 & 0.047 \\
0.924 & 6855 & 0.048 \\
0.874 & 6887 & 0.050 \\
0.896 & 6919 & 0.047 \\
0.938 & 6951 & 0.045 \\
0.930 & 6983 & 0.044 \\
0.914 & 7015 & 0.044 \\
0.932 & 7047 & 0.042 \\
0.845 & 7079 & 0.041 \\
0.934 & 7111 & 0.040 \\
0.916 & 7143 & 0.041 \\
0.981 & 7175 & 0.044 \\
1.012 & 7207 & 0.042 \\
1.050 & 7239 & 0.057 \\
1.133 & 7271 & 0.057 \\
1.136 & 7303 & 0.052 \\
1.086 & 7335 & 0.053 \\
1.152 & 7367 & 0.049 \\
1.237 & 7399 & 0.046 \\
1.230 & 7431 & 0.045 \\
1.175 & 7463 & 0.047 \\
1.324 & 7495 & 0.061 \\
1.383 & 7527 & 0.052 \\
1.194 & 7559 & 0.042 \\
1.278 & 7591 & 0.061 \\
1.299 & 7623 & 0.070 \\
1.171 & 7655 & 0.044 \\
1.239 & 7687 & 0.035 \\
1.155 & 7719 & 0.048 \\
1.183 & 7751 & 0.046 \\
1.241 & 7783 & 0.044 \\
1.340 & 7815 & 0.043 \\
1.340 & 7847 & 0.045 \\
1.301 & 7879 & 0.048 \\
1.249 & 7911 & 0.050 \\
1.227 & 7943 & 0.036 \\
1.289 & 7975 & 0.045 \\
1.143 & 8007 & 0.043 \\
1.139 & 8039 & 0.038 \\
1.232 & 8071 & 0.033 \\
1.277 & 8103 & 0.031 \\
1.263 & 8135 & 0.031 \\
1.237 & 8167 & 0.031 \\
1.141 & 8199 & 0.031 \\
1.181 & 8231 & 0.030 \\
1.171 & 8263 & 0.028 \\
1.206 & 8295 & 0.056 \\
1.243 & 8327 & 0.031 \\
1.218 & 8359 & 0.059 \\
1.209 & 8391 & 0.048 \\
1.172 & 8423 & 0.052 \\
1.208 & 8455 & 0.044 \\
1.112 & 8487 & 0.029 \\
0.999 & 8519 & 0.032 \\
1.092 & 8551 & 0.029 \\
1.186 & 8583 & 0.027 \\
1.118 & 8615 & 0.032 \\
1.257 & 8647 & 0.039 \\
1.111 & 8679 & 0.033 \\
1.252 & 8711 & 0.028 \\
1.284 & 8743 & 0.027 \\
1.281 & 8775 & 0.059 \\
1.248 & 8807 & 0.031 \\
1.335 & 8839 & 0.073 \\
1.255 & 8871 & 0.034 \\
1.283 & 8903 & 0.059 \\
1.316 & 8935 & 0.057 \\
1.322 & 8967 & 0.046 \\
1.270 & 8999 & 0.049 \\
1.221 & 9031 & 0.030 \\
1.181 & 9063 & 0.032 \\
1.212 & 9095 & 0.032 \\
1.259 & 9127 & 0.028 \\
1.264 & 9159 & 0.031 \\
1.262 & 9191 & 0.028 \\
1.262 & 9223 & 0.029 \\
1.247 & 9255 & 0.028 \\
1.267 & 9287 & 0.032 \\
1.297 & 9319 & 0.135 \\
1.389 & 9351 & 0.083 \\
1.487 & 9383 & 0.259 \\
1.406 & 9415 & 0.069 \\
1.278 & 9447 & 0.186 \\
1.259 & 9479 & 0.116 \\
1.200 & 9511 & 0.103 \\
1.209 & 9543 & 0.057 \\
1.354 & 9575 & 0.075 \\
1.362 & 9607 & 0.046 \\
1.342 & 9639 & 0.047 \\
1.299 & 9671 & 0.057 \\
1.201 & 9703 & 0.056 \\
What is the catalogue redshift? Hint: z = 0.65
